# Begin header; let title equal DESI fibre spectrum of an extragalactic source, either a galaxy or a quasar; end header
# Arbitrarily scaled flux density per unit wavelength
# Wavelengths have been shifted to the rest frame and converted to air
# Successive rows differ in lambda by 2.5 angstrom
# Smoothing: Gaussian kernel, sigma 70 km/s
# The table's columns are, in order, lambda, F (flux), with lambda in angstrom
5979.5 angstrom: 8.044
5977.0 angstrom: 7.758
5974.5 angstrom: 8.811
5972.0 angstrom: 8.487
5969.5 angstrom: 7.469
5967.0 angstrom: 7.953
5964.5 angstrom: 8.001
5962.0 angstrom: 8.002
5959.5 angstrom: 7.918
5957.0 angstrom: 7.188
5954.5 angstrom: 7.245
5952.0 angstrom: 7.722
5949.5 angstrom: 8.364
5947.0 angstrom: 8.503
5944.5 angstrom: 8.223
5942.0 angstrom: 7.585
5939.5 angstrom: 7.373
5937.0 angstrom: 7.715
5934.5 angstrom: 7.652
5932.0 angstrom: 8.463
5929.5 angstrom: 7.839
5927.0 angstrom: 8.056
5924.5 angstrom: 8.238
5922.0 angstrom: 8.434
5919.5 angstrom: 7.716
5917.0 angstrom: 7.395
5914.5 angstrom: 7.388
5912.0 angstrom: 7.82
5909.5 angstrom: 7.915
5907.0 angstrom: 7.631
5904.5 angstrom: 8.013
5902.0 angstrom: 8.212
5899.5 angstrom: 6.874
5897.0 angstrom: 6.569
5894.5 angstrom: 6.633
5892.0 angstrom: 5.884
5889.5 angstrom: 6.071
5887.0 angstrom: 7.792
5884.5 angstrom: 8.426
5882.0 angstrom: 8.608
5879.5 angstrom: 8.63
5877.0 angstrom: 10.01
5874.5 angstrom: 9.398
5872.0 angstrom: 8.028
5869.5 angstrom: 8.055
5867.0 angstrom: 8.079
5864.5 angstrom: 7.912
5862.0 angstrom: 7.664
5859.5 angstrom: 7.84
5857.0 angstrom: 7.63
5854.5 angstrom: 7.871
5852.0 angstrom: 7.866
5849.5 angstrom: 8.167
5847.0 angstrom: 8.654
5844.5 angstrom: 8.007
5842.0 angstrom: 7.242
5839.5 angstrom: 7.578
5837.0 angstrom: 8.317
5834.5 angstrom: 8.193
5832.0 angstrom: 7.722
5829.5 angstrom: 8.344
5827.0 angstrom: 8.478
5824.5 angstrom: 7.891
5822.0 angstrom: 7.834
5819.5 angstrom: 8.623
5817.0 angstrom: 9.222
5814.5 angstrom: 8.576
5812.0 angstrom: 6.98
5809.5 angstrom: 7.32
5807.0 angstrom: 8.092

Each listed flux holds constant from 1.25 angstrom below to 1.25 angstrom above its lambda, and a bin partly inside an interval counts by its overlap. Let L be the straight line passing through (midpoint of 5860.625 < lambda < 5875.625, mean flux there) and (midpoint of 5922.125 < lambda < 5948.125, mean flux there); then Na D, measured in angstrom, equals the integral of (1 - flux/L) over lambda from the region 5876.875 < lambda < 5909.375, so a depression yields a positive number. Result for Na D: 2.1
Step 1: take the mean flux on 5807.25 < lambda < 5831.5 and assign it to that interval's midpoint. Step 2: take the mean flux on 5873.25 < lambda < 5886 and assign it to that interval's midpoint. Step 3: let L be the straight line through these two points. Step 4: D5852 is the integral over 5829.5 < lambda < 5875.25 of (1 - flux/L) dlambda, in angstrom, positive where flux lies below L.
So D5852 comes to 3.1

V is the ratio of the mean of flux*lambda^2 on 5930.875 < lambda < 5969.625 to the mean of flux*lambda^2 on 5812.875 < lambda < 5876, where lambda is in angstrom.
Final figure 1.00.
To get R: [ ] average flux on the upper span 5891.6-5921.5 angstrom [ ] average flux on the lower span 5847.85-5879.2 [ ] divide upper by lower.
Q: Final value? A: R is 0.90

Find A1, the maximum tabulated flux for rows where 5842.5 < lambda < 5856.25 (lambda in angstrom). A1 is 8.654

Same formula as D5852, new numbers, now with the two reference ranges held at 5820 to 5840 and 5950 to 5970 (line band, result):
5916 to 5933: -0.44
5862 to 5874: -0.14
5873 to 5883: -1.51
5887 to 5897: 1.86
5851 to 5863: 0.35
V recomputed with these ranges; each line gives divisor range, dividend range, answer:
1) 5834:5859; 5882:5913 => 0.94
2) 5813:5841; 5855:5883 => 1.03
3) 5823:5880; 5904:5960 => 0.99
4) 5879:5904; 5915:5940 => 1.09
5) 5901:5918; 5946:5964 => 1.03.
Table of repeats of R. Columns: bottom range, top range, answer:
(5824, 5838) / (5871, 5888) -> 1.07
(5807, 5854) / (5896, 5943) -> 0.96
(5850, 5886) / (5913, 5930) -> 0.95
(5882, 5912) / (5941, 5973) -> 1.07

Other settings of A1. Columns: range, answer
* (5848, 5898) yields 10.01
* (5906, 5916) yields 7.915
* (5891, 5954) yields 8.503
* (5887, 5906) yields 8.212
